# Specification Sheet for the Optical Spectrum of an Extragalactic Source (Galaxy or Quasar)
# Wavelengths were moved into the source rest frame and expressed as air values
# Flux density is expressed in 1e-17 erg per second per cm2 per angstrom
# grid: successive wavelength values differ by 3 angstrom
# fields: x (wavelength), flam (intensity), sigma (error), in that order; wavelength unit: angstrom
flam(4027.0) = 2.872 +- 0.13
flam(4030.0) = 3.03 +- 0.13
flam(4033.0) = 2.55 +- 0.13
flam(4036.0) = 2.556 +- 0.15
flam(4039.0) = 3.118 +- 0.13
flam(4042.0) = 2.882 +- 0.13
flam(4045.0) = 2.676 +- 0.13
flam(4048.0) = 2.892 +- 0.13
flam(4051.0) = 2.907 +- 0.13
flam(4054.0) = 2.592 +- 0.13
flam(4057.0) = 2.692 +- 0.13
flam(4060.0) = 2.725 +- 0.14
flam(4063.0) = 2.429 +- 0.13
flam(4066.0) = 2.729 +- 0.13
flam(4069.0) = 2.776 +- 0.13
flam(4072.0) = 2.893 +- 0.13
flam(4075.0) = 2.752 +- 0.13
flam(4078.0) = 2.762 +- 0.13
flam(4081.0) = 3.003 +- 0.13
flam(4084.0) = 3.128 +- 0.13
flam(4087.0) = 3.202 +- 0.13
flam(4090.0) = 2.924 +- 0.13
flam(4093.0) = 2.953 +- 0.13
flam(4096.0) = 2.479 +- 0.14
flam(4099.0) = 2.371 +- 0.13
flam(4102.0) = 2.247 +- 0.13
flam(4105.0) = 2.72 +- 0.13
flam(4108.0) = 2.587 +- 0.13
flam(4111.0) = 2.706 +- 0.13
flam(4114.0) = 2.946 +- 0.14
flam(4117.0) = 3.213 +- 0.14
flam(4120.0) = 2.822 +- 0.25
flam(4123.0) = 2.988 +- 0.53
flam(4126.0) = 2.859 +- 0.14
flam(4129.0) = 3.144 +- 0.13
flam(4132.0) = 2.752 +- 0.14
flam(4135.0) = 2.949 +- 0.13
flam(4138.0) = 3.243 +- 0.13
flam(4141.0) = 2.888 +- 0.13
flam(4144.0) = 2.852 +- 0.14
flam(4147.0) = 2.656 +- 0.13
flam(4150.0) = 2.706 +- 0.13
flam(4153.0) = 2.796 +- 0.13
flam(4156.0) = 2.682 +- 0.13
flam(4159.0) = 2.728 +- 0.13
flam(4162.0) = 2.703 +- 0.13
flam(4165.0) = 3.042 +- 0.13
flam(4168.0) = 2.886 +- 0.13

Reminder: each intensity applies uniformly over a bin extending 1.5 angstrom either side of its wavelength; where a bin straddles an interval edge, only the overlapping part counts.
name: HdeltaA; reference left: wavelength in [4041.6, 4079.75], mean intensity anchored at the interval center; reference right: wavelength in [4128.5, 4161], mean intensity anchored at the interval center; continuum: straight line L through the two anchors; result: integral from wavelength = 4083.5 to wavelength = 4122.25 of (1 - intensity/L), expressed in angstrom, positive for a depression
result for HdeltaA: 0.1 angstrom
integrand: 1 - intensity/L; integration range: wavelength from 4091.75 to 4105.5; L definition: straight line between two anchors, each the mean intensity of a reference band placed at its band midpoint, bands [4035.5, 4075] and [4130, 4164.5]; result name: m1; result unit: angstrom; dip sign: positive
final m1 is 1.3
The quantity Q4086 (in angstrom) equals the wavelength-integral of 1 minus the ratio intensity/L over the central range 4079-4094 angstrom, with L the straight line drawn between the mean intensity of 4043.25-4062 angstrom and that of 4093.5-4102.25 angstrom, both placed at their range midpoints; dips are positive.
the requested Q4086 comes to -3.0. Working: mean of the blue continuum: 2.74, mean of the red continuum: 2.45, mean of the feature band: 3.04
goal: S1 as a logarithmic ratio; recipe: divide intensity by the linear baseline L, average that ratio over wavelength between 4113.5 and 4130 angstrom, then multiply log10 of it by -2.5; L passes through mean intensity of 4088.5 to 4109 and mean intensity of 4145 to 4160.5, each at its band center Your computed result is -0.13 mag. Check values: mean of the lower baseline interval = 2.61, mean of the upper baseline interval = 2.72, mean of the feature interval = 2.99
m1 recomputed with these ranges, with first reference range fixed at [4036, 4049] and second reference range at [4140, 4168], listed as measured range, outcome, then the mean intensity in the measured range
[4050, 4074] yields 1.07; 2.71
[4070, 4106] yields 0.51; 2.79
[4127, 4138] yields -0.72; 2.98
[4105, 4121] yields -0.18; 2.84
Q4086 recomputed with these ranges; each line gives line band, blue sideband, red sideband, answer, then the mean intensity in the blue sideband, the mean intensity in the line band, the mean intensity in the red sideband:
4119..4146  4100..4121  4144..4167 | -1.85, 2.74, 2.94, 2.77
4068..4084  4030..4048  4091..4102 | -1.33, 2.79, 2.87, 2.57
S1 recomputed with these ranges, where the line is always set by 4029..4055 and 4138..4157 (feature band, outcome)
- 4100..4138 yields -0.01 mag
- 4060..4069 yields 0.07 mag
